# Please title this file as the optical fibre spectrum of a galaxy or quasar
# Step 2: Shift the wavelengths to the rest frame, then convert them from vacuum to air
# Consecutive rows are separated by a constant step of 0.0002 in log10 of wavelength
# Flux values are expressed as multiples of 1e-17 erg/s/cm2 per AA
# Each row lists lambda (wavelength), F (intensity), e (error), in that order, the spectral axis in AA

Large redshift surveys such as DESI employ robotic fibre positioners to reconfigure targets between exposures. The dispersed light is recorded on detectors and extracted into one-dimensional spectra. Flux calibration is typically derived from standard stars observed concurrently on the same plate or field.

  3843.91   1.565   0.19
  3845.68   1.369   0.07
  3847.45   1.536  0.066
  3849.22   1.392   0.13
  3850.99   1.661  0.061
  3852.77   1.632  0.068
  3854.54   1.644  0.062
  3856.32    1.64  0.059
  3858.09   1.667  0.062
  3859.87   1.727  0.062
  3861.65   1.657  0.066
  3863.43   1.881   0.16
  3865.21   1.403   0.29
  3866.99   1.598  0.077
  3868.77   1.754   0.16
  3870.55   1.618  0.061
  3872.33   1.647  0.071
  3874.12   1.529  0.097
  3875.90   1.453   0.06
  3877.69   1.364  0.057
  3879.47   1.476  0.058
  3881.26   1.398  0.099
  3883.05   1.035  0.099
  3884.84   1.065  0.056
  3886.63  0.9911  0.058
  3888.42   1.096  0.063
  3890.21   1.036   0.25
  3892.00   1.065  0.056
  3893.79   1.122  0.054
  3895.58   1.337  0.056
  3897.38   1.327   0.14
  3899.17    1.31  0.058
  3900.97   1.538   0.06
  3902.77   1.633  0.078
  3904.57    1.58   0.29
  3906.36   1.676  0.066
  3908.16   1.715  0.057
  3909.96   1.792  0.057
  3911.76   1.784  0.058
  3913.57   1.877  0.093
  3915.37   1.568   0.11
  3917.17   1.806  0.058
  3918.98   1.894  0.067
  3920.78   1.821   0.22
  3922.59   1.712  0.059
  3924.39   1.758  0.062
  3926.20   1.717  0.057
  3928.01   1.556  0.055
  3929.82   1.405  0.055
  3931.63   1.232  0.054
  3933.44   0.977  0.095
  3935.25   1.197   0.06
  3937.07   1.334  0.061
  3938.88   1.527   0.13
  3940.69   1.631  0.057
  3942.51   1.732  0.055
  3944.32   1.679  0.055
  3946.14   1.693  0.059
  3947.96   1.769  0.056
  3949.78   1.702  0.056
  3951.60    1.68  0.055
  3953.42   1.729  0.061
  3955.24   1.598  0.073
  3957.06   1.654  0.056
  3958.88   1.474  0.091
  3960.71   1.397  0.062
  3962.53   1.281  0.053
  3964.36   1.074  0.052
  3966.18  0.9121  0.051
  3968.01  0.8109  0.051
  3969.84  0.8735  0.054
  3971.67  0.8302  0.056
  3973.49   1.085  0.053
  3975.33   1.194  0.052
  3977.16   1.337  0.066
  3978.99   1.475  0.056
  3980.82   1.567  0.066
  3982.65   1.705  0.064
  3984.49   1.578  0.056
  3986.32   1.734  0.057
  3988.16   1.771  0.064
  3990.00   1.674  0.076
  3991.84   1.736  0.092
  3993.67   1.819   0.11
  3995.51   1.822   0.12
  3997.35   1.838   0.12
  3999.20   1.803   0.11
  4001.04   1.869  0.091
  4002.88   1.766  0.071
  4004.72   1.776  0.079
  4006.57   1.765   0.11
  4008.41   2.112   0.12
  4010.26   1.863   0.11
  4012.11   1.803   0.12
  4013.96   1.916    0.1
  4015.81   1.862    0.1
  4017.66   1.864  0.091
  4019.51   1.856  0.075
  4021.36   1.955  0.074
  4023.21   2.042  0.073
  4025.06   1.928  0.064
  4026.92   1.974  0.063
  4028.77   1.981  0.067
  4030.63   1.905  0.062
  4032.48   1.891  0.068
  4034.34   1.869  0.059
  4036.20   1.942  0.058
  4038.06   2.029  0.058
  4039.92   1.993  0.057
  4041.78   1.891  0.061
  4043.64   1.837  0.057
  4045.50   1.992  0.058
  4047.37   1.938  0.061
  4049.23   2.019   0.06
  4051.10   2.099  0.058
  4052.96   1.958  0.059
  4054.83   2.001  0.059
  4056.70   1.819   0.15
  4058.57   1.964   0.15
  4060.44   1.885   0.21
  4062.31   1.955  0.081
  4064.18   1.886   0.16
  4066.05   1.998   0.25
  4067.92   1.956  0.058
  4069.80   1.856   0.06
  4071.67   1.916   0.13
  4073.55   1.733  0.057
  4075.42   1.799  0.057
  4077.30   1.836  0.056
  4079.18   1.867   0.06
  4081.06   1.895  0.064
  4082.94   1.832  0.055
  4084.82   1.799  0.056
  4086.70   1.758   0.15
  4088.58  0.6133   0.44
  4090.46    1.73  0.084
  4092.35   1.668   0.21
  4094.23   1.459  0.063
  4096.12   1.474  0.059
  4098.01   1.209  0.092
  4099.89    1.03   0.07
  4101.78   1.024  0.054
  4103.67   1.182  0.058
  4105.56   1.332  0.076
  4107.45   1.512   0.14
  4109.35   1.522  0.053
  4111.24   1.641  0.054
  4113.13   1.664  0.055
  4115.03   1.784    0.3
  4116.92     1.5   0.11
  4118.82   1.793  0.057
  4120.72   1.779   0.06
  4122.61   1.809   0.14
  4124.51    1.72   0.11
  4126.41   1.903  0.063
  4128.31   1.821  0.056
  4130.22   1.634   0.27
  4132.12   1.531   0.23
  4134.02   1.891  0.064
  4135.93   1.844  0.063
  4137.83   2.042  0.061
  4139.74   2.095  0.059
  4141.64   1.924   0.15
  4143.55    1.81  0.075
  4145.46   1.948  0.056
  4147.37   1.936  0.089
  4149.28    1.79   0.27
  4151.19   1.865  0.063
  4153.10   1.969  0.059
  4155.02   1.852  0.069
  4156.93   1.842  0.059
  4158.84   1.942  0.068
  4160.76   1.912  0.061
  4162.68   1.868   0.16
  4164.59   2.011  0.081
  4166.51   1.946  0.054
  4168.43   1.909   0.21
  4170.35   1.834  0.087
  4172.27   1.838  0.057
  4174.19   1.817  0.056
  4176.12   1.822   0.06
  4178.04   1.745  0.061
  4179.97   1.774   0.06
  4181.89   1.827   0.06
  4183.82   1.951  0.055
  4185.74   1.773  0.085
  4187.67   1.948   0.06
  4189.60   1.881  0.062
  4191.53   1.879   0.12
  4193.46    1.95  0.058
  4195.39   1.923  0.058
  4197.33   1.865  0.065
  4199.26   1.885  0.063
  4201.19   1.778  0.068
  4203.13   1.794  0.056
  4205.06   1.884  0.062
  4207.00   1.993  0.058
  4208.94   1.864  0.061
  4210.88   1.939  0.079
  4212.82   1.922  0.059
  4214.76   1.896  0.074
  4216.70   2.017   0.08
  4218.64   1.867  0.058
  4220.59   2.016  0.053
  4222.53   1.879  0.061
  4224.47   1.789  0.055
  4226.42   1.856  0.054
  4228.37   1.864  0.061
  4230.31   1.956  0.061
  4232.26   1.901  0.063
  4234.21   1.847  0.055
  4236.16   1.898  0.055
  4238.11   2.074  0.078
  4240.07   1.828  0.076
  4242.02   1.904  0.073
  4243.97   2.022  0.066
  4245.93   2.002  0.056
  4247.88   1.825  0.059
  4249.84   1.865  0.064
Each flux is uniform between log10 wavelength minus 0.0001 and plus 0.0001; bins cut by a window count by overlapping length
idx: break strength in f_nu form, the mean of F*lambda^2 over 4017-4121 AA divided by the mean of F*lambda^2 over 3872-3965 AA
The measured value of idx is 1.27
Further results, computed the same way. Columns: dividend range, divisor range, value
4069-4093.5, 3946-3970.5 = 1.30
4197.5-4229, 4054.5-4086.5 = 1.08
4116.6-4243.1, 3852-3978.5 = 1.46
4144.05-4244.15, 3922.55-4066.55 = 1.23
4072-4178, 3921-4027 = 1.16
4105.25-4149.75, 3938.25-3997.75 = 1.28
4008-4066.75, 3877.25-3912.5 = 1.52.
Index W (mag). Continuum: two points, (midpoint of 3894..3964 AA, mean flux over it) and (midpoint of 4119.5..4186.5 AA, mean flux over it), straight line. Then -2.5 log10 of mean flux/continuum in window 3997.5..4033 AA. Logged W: -0.13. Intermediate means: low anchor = 1.57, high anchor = 1.86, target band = 1.89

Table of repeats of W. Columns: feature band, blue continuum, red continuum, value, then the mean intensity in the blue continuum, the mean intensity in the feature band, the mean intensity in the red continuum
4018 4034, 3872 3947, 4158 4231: -0.178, 1.48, 1.94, 1.88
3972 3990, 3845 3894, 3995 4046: 0.201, 1.45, 1.48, 1.9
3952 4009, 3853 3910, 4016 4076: 0.153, 1.46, 1.52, 1.93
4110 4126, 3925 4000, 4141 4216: 0.033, 1.48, 1.72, 1.88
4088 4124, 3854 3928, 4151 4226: 0.211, 1.53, 1.47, 1.88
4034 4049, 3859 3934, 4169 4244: -0.158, 1.5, 1.94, 1.88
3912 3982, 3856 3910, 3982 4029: 0.124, 1.45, 1.47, 1.84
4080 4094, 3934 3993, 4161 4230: 0.047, 1.45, 1.61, 1.88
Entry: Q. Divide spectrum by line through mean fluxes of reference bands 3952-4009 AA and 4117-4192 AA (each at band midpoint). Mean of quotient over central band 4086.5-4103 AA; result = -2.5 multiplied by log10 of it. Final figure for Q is 0.308 mag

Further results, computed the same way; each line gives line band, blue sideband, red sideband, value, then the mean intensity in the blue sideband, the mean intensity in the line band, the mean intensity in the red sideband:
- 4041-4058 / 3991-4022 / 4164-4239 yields -0.05 mag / 1.85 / 1.95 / 1.89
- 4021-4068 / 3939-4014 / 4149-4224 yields -0.17 mag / 1.57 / 1.95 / 1.88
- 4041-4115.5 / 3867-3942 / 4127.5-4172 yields 0.03 mag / 1.48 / 1.71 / 1.88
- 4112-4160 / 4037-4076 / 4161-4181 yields 0.03 mag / 1.93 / 1.83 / 1.86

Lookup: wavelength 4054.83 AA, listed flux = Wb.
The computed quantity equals 2.001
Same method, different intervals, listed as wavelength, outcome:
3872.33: 1.647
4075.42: 1.799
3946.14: 1.693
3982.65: 1.705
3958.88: 1.474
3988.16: 1.771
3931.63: 1.232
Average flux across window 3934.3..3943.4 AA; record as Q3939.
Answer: 1.48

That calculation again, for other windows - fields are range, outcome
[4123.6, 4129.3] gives 1.81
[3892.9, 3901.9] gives 1.33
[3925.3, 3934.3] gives 1.38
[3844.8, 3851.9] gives 1.49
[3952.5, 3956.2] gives 1.66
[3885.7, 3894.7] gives 1.06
